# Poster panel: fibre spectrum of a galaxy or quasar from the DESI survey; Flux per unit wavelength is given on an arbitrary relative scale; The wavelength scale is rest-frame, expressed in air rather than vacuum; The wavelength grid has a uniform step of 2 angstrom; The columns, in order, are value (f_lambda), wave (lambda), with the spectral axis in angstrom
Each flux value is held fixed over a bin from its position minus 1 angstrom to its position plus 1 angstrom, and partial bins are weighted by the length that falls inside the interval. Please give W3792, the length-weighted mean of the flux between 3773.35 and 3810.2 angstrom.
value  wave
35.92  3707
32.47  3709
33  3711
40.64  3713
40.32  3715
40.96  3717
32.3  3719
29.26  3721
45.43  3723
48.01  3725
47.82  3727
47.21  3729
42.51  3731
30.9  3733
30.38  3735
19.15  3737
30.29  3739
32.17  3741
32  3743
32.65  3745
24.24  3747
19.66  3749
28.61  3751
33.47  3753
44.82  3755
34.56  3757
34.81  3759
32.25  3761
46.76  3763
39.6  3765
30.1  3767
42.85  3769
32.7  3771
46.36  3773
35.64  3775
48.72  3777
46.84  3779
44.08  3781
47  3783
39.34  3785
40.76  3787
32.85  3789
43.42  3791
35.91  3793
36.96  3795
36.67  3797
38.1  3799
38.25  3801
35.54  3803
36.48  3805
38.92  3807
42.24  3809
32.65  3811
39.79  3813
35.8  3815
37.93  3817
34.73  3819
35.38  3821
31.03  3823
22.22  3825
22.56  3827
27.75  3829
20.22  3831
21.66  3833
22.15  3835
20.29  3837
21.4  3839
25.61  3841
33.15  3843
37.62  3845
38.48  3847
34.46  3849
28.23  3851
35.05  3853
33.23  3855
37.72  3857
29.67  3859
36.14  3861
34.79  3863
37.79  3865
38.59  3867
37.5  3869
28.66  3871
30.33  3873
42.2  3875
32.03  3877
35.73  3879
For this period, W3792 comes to 39.9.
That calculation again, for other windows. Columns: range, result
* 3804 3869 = 32.1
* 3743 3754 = 28.1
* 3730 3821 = 36.4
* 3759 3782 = 40.3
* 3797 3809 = 37.8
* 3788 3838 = 32.8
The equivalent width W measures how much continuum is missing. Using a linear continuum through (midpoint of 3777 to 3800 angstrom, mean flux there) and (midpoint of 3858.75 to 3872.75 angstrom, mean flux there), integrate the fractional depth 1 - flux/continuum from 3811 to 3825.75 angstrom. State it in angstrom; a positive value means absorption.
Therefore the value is 1.7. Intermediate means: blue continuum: 40.5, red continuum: 34.8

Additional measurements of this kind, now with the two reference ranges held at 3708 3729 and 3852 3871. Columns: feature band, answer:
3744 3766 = 2.6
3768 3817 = -2.9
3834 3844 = 3.2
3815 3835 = 4.5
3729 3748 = 3.7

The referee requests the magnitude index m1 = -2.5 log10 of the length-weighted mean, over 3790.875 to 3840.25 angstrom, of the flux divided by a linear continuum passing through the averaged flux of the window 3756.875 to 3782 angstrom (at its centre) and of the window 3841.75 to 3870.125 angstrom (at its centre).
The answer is 0.17 mag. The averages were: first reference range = 39.8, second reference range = 35.1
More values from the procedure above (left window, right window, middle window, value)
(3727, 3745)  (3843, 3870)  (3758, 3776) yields -0.11 mag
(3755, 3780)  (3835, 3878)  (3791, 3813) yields -0.02 mag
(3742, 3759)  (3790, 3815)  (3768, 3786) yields -0.22 mag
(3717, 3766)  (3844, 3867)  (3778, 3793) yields -0.19 mag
